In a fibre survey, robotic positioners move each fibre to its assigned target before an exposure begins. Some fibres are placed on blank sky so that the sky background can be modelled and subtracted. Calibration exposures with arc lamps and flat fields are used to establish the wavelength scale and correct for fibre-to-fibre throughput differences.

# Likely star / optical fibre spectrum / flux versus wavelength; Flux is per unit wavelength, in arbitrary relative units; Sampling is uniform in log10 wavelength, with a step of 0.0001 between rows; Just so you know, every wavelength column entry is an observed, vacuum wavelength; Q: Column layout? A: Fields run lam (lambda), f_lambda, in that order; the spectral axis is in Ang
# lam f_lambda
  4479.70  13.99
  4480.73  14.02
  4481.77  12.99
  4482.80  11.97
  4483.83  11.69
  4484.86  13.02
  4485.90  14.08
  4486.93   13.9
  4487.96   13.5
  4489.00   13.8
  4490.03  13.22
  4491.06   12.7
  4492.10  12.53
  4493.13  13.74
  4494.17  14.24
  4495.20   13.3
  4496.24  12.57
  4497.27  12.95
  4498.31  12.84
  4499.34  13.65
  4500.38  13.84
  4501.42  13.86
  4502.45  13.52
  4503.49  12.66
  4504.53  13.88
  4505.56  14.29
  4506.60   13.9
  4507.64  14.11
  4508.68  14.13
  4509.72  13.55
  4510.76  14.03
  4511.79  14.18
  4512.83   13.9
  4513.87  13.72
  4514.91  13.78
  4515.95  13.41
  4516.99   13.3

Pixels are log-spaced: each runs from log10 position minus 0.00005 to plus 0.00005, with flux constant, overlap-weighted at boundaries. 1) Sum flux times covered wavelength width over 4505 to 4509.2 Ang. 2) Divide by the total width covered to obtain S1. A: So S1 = 14.1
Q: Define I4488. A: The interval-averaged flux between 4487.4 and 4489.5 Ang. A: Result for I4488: 13.6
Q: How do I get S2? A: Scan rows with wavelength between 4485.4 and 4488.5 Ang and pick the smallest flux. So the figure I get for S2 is 13.5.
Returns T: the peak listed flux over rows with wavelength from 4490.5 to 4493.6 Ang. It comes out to 13.74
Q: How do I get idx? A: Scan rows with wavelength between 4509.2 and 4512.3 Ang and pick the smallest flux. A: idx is 13.55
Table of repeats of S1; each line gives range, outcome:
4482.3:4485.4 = 12.2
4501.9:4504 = 13.1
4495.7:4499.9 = 13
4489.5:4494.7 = 13.3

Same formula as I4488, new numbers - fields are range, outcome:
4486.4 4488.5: 13.7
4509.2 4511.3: 13.8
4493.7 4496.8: 13.4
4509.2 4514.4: 13.9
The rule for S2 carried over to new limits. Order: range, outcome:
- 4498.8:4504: 12.66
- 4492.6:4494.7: 13.74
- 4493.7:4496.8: 12.57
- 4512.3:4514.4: 13.72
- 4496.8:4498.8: 12.84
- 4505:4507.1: 13.9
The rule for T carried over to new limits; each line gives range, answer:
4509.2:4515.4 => 14.18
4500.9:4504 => 13.86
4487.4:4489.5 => 13.8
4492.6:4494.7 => 14.24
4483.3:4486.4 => 14.08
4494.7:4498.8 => 13.3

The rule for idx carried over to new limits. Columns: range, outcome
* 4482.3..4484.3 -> 11.69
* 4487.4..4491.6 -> 12.7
